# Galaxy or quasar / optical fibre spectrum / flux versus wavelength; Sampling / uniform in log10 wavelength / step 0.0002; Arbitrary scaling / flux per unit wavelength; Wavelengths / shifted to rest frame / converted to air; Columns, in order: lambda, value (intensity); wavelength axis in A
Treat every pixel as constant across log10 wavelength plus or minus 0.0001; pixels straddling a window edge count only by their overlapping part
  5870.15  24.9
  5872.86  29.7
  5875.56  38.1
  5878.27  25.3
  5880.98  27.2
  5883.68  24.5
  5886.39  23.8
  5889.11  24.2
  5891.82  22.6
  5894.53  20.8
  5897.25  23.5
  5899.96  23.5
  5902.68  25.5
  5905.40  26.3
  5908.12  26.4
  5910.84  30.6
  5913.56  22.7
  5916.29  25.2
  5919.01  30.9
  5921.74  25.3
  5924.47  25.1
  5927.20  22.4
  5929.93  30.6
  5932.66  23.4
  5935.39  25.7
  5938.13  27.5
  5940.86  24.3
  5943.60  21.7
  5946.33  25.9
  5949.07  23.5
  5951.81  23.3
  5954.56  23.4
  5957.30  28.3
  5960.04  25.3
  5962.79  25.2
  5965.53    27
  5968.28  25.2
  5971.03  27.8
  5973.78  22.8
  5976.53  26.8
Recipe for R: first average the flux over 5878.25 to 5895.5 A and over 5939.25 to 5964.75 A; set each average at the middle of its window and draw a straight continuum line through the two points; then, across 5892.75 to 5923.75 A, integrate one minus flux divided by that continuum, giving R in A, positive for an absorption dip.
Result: -1.6 A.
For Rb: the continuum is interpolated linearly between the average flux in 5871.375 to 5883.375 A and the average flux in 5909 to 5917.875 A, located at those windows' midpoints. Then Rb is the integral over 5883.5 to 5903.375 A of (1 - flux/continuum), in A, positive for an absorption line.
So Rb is 3.3 A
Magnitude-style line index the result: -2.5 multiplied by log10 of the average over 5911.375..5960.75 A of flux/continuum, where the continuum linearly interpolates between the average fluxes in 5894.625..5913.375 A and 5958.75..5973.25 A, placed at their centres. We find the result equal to 0.01 mag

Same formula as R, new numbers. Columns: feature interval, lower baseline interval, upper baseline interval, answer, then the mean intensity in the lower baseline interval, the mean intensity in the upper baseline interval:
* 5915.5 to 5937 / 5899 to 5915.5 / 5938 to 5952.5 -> -0.94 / 25.9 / 24.2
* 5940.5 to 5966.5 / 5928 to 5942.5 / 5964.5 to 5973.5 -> 1.34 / 26.1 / 26.2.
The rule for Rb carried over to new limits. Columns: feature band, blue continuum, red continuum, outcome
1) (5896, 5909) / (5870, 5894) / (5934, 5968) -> 0.6 A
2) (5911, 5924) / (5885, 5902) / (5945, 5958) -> -1.4 A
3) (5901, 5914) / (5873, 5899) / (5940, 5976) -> -0.5 A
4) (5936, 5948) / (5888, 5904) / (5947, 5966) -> -0.1 A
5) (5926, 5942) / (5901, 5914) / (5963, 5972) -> 0.5 A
